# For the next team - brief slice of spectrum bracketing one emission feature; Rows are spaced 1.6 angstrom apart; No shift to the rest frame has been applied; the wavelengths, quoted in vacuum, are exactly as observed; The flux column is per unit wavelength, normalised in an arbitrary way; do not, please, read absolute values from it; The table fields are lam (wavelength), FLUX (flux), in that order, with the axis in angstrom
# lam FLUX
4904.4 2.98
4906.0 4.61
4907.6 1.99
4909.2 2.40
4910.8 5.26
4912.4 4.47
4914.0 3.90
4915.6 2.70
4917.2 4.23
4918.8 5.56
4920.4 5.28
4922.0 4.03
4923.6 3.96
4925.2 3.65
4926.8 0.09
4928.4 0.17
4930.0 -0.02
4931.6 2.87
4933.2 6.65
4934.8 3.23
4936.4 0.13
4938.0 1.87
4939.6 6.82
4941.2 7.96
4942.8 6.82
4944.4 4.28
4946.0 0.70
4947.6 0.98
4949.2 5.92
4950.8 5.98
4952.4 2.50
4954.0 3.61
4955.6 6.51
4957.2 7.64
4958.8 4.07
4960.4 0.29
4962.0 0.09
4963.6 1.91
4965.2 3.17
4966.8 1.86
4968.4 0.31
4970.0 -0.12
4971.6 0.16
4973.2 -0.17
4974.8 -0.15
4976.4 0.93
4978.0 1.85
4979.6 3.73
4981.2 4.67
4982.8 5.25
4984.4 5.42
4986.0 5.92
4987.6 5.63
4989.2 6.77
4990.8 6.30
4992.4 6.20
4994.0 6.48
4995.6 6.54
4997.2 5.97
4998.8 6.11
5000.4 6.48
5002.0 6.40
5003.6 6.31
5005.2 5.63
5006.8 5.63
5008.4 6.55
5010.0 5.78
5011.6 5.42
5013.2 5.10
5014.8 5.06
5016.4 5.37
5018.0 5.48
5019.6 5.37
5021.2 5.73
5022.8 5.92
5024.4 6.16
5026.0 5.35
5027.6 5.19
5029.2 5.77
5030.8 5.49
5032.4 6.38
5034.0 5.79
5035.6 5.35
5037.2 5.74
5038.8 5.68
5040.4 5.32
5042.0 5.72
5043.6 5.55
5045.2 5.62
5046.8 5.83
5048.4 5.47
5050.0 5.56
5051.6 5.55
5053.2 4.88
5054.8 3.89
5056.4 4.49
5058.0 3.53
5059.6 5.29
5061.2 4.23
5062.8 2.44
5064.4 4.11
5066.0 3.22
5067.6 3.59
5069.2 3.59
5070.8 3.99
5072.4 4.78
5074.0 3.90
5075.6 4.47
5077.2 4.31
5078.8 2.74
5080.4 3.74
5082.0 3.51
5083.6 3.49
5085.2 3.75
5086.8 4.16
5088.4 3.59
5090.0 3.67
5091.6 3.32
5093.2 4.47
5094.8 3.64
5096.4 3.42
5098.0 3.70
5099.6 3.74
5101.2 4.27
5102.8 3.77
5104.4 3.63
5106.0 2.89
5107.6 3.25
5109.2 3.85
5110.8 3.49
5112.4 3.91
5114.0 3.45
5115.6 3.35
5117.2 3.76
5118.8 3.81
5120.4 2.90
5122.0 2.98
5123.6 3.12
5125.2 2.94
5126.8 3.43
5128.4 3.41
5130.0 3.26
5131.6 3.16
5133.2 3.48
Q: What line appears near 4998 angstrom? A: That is Lyman alpha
